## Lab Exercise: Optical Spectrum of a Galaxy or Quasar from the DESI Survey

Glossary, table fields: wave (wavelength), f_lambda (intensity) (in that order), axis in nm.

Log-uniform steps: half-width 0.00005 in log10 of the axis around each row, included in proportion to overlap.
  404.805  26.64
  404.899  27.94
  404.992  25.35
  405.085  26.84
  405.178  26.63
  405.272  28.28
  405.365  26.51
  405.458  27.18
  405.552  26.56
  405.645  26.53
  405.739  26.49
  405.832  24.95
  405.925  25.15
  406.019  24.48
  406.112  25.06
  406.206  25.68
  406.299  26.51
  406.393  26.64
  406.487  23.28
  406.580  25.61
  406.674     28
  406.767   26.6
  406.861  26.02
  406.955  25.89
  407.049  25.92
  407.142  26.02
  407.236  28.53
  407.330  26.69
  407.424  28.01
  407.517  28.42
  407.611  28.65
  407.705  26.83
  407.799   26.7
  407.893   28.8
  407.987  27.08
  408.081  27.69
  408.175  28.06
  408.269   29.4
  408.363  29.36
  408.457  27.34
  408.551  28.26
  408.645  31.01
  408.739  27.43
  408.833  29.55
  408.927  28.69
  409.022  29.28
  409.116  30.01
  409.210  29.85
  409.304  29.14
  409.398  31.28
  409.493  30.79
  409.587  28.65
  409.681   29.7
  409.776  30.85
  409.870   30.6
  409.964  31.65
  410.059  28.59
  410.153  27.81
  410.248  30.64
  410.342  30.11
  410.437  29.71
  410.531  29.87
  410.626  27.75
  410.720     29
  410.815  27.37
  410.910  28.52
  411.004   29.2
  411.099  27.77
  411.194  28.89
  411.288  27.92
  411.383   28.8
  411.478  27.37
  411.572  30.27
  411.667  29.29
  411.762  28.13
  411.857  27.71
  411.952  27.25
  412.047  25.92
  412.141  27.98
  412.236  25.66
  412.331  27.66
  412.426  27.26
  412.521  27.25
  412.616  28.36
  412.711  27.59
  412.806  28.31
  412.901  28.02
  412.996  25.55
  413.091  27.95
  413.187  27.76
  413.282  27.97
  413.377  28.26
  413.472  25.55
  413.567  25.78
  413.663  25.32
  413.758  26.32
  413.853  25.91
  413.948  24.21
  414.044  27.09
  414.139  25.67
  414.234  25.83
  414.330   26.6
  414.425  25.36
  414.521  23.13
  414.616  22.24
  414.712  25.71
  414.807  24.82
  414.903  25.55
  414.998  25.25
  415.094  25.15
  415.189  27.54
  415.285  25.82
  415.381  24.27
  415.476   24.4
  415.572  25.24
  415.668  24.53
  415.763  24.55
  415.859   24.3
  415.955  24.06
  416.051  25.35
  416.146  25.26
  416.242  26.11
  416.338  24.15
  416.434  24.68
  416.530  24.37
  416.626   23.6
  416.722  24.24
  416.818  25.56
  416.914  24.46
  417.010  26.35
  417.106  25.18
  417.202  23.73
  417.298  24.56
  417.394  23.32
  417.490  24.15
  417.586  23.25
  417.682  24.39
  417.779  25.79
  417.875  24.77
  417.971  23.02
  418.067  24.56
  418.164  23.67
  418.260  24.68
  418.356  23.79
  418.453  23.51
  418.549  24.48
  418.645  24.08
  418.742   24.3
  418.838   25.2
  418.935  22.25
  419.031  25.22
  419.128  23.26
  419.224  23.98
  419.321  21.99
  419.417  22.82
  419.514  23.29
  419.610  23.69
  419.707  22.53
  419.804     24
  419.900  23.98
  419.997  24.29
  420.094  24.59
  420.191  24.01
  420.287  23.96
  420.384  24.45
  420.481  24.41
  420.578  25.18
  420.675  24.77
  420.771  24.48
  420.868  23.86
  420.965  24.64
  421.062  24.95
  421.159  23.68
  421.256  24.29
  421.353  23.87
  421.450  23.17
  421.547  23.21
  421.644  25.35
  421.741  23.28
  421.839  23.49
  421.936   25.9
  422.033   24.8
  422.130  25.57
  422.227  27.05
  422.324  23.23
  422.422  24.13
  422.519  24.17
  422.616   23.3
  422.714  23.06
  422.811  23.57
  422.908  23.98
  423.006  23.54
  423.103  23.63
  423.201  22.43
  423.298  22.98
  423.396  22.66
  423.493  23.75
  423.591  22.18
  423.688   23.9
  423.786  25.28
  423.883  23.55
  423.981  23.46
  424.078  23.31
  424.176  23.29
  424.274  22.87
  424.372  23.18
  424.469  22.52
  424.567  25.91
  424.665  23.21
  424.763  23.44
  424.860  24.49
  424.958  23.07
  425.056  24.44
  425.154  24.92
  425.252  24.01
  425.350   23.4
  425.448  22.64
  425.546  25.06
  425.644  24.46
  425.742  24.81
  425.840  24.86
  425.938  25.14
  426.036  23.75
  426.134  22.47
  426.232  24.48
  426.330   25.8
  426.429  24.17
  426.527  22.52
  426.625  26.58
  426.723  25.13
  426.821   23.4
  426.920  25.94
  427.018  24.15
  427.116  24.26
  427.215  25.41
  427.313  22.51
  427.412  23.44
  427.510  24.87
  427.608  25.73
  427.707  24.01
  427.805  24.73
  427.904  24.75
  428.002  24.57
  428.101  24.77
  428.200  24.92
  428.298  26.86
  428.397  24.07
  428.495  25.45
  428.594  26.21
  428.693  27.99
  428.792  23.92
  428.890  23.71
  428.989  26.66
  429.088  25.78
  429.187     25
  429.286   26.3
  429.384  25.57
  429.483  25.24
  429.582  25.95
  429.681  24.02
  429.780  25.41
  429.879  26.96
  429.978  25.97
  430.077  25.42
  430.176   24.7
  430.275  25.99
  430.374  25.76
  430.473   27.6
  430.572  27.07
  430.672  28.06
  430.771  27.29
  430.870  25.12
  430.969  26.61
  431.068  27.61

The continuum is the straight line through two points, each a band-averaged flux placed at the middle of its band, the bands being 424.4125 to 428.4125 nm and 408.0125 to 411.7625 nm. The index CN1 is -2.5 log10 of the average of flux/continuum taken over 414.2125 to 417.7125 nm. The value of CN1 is 0.11 mag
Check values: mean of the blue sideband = 29.1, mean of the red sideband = 24.4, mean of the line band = 24.8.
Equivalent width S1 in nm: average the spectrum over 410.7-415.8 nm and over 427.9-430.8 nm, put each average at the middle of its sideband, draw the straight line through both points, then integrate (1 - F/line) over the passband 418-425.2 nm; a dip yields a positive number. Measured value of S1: 0.62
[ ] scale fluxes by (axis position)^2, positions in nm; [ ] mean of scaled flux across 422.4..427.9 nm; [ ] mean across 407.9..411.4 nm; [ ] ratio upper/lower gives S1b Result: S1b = 0.89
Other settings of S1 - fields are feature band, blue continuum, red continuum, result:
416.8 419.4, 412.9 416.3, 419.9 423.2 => 0.075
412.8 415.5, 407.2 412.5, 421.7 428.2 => 0.145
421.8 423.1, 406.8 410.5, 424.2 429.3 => 0.064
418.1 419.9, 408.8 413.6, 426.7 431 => 0.227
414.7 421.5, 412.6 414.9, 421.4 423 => 0.208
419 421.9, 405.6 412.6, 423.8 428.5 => 0.176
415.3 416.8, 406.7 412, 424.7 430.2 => 0.139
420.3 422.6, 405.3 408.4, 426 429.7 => 0.095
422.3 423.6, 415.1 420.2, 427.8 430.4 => 0.077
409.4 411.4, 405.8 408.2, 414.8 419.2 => -0.262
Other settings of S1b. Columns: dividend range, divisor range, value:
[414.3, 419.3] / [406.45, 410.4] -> 0.90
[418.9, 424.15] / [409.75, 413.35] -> 0.88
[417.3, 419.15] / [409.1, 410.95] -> 0.85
